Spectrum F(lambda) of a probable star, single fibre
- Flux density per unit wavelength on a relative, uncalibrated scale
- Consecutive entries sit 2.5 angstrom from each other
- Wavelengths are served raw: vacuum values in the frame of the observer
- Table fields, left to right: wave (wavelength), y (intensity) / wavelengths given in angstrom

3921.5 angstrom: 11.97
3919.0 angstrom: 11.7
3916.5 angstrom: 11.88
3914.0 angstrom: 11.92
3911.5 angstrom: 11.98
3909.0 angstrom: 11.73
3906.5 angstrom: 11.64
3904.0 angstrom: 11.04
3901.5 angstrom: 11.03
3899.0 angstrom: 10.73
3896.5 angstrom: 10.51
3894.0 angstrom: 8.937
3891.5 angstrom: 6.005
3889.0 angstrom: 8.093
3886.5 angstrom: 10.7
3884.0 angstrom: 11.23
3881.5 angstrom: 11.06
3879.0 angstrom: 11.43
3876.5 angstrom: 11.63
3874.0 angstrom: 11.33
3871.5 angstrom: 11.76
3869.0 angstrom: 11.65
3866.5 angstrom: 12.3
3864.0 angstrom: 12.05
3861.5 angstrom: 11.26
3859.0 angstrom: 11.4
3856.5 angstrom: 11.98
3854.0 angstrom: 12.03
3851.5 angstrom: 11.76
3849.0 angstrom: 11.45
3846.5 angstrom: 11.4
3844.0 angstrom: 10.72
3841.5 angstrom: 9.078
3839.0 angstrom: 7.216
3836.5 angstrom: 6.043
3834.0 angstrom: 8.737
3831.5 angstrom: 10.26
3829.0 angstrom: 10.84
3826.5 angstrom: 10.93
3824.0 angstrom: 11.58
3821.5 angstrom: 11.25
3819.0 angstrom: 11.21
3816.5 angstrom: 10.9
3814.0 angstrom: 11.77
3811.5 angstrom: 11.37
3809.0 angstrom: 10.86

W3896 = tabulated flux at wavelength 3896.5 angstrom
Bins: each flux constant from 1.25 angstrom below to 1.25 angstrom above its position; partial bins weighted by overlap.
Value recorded 10.51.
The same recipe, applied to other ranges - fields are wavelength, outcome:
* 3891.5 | 6.005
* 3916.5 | 11.88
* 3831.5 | 10.26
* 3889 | 8.093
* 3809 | 10.86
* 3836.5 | 6.043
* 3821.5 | 11.25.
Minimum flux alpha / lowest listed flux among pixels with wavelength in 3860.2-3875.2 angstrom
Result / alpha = 11.26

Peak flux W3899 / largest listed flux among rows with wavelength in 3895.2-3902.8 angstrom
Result 11.03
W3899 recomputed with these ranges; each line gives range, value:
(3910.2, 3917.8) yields 11.98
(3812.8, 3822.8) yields 11.77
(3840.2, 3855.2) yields 12.03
